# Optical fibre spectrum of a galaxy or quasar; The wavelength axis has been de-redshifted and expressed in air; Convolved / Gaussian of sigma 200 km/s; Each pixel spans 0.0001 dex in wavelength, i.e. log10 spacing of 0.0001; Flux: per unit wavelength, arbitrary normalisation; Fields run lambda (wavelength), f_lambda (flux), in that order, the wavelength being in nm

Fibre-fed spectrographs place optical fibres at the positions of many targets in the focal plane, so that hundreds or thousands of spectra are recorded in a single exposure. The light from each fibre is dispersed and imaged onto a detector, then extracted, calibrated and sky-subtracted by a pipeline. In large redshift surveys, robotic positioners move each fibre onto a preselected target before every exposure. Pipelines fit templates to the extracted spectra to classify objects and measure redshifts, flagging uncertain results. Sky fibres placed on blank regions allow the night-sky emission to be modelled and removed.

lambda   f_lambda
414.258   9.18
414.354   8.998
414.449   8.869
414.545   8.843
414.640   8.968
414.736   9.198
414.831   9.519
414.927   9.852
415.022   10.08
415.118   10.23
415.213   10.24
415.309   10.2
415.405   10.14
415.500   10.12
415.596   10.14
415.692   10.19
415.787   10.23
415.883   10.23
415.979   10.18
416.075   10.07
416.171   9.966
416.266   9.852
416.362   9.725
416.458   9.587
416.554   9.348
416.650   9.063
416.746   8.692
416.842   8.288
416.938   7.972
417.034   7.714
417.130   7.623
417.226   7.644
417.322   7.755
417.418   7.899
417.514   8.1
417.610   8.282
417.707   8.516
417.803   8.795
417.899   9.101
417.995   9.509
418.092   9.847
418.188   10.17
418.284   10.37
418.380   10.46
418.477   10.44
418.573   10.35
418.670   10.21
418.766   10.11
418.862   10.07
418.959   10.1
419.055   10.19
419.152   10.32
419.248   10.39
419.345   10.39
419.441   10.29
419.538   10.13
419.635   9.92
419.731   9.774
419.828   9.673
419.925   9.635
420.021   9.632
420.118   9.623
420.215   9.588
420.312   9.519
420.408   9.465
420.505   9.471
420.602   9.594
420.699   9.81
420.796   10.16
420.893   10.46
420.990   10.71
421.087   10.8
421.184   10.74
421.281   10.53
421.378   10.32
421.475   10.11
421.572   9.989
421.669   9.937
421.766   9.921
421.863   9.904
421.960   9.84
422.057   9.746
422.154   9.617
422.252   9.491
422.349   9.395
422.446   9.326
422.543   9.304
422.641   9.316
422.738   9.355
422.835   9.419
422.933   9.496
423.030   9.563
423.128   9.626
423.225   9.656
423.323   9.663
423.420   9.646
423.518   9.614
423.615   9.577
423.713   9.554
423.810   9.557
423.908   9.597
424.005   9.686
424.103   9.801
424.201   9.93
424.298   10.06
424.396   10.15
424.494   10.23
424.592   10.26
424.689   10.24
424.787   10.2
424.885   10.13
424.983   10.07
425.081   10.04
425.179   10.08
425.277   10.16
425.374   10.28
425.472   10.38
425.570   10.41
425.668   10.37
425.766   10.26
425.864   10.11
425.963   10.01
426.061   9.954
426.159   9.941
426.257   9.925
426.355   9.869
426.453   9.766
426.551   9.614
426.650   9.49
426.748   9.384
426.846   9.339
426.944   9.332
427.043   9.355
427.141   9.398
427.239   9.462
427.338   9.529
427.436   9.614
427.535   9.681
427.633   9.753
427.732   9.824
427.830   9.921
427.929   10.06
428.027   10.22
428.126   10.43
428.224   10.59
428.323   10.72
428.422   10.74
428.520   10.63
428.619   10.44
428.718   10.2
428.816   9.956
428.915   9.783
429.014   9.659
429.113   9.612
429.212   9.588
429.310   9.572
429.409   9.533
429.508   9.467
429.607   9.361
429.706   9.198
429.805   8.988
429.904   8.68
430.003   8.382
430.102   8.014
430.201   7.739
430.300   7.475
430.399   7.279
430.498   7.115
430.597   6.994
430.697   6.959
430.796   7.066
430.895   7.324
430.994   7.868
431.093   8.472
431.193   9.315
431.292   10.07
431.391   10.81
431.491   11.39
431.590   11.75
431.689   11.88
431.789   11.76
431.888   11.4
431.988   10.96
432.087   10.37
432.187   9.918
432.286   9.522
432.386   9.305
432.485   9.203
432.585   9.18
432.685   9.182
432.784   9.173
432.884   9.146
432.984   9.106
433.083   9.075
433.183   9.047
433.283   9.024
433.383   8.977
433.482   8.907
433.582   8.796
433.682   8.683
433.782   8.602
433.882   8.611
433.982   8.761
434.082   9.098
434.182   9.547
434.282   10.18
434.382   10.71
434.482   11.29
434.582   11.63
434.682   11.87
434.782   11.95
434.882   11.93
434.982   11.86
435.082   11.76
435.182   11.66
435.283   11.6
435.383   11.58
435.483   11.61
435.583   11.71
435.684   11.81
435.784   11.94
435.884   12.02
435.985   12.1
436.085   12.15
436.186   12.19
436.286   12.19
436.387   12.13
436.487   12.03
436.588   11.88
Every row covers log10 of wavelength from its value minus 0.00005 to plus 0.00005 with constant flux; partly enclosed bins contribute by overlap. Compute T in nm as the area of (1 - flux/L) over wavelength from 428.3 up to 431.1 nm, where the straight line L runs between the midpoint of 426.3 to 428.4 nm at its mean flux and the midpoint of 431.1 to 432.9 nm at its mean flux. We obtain 0.323 nm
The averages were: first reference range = 9.79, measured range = 8.84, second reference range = 10.2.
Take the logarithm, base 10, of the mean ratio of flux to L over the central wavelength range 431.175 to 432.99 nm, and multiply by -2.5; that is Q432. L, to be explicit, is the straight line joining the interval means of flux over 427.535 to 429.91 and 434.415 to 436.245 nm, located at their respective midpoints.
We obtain 0.07 mag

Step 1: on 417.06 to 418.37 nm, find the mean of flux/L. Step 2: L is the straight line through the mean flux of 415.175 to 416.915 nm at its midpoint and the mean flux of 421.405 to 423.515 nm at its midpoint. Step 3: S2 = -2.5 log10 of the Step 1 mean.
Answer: 0.11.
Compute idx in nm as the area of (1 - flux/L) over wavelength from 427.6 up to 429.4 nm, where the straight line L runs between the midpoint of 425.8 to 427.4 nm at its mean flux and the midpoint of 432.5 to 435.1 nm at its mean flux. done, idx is -0.07 nm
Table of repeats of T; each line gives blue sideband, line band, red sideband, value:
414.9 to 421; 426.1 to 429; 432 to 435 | -0.057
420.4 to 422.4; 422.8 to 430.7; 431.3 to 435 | 0.320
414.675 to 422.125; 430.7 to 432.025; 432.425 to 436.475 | 0.060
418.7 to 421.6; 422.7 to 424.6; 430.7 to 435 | 0.051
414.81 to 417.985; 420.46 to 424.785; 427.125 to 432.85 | -0.225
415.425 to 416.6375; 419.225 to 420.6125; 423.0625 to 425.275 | 0.016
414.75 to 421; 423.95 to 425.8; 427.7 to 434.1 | -0.129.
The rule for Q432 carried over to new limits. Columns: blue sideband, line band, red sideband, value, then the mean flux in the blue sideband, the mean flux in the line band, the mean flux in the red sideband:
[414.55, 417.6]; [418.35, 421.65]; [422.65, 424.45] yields -0.07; 9.3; 10.1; 9.66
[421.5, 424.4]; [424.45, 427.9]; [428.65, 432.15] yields -0.05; 9.66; 9.9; 9.27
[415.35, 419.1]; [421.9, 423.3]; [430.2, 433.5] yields -0.02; 9.41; 9.51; 9.23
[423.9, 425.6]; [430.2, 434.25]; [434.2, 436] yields 0.22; 10.1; 9.16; 11.6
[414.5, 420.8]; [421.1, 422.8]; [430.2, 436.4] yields -0.02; 9.57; 9.84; 10.1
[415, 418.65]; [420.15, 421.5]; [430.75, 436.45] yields -0.05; 9.4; 10.1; 10.3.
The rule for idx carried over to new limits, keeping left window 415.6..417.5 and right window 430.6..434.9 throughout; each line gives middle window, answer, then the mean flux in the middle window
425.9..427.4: -0.03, 9.63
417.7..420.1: -0.21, 9.96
